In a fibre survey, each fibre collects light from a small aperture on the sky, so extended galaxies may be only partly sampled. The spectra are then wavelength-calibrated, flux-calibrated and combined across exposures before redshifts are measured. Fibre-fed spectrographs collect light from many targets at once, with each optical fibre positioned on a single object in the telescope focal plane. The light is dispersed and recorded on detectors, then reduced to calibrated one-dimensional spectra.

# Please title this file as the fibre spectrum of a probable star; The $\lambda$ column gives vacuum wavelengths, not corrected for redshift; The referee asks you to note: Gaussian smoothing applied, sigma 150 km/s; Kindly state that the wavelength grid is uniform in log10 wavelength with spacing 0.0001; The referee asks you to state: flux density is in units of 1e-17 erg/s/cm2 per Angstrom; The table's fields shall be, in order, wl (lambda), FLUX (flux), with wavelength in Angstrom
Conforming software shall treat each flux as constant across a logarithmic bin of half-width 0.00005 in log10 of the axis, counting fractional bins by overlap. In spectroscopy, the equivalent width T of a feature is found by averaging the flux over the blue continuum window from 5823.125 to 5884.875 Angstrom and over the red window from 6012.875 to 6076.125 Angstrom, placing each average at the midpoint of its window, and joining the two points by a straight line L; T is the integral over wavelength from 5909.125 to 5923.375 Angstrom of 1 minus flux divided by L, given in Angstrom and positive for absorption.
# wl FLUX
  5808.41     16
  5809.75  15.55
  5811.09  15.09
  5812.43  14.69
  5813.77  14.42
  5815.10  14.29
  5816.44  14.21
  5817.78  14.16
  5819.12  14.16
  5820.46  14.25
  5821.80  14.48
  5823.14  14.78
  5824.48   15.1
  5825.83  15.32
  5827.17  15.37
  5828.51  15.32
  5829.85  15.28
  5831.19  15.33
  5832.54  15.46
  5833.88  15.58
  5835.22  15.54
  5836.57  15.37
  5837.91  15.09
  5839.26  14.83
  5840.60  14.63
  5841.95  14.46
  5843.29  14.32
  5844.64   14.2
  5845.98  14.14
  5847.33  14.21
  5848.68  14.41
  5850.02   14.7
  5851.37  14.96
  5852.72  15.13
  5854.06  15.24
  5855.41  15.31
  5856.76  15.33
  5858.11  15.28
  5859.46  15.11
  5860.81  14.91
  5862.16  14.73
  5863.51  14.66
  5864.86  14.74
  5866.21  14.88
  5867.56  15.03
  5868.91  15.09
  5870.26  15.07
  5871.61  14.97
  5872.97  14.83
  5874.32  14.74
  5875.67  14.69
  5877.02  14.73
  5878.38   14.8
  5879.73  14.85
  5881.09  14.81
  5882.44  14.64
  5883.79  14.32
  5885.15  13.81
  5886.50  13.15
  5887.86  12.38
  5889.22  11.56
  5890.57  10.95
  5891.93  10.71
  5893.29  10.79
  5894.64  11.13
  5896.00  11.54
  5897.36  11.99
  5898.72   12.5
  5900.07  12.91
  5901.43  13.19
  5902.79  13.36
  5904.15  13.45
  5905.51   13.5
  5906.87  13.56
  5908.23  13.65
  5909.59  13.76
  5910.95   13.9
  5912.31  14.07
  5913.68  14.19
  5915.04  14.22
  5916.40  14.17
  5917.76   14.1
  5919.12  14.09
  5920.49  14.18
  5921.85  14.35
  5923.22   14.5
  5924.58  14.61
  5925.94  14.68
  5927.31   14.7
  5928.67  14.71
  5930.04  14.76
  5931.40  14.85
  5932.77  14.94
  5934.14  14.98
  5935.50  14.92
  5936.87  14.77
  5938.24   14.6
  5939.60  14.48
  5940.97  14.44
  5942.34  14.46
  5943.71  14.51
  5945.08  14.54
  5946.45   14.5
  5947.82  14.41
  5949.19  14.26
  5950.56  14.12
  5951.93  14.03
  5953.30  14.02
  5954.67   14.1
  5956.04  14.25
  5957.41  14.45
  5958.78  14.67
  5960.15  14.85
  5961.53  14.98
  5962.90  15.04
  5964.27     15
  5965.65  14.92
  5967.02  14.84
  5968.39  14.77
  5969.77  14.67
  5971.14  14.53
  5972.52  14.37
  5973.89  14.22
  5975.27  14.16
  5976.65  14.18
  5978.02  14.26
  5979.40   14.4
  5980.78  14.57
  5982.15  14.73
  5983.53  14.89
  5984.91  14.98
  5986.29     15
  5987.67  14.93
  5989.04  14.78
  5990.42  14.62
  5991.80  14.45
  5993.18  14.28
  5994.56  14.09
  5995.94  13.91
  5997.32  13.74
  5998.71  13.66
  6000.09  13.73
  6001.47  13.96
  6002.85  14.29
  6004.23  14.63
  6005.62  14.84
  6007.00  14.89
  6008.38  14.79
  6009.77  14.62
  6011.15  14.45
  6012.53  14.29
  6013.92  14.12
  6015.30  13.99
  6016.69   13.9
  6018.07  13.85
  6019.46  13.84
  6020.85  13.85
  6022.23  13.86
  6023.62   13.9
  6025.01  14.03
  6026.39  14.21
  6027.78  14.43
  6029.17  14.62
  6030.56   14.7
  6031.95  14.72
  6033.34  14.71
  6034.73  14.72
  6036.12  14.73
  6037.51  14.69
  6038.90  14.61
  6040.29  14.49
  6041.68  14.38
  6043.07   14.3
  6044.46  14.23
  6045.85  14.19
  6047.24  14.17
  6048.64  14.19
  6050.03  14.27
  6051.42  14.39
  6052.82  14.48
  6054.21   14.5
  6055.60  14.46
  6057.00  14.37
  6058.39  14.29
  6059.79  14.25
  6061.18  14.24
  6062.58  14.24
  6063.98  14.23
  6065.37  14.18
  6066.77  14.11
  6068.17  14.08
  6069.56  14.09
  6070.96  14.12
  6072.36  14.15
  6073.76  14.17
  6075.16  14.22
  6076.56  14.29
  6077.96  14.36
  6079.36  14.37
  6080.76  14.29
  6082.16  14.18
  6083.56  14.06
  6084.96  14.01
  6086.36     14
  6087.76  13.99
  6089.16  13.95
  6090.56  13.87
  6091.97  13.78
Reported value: 0.55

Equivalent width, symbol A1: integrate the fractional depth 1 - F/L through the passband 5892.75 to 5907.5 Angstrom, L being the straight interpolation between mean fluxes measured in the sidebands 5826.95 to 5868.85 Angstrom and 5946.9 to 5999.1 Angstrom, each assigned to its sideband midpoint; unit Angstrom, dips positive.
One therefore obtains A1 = 2.20 Angstrom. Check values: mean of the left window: 15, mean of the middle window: 12.6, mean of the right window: 14.5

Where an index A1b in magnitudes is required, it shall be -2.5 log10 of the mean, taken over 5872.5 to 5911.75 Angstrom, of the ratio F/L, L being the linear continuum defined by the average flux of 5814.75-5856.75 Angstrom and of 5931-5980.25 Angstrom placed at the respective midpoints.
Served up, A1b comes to 0.11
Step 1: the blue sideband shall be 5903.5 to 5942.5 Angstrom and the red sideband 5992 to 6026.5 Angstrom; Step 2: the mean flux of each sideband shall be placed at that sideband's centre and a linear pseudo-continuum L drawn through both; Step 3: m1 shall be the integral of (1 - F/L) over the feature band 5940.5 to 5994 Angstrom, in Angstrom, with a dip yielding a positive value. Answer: -1.1 Angstrom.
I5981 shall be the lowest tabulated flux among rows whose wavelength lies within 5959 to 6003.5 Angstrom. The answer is 13.66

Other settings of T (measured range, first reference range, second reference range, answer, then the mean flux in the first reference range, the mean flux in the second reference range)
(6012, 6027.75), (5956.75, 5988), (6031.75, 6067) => 0.5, 14.7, 14.4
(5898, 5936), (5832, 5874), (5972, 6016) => 1.5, 14.9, 14.4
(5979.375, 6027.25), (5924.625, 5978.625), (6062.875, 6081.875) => 0.3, 14.6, 14.2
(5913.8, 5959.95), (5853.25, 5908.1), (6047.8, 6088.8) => -1.7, 13.8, 14.2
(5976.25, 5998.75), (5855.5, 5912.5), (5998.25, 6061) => -0.5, 13.8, 14.3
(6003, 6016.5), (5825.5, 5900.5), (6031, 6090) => -0.2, 14.3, 14.3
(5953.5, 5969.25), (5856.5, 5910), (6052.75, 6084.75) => -0.8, 13.7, 14.2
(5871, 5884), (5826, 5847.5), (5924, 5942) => 0.1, 15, 14.7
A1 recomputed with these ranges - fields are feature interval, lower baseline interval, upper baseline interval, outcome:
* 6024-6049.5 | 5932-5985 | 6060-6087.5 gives -0.26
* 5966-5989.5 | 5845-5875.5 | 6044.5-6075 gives -0.17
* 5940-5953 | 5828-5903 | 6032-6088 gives -0.10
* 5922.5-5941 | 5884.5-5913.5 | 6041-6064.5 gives -2.40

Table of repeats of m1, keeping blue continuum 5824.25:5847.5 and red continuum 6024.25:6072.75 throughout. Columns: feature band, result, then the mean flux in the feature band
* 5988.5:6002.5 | 0.4 Angstrom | 14.1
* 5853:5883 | -0.1 Angstrom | 14.9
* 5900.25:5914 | 1.1 Angstrom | 13.6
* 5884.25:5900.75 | 3.2 Angstrom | 12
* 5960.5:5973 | -0.2 Angstrom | 14.8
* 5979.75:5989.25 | -0.2 Angstrom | 14.8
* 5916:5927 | 0.3 Angstrom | 14.3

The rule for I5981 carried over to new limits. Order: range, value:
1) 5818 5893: 10.71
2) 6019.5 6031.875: 13.85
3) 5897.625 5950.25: 12.5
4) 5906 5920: 13.56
